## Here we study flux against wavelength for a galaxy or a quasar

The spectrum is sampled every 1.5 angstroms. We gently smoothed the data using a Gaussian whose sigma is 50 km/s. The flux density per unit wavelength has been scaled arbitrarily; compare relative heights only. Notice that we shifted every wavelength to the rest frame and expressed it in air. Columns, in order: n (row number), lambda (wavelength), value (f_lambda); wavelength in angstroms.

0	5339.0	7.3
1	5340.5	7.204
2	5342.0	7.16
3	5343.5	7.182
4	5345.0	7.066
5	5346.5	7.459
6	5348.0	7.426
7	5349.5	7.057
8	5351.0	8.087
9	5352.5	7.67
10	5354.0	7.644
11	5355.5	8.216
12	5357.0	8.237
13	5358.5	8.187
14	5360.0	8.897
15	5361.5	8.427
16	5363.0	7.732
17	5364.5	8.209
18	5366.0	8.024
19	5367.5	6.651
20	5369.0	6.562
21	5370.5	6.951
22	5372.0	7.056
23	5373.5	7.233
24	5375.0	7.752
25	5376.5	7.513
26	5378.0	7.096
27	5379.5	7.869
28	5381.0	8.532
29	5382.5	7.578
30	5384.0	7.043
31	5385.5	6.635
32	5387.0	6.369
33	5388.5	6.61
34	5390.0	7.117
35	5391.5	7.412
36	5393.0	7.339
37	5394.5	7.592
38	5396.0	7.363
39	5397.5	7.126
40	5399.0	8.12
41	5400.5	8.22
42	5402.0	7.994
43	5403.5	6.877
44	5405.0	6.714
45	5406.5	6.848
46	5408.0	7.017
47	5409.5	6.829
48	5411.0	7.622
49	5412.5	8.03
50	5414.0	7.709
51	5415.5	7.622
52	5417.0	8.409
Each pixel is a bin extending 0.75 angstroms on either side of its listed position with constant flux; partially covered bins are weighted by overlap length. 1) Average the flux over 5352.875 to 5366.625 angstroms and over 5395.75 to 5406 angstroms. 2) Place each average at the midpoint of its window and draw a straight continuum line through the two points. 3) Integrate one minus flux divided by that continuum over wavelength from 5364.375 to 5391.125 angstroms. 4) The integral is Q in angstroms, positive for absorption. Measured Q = 2.10 angstroms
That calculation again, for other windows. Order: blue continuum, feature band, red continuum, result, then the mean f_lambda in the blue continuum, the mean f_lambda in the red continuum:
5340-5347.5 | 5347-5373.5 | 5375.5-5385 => -1.1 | 7.22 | 7.58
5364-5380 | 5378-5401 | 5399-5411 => -0.2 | 7.33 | 7.3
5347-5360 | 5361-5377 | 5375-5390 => 0.2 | 7.87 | 7.27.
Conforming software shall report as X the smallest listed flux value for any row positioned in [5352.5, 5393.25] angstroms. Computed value 6.369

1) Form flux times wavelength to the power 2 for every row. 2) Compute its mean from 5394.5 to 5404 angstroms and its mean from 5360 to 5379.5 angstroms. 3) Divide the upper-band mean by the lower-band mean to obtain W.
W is 1.0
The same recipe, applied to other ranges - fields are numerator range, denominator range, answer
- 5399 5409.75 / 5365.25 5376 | 1.03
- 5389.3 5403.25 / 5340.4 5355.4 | 1.04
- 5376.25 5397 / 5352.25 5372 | 0.95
